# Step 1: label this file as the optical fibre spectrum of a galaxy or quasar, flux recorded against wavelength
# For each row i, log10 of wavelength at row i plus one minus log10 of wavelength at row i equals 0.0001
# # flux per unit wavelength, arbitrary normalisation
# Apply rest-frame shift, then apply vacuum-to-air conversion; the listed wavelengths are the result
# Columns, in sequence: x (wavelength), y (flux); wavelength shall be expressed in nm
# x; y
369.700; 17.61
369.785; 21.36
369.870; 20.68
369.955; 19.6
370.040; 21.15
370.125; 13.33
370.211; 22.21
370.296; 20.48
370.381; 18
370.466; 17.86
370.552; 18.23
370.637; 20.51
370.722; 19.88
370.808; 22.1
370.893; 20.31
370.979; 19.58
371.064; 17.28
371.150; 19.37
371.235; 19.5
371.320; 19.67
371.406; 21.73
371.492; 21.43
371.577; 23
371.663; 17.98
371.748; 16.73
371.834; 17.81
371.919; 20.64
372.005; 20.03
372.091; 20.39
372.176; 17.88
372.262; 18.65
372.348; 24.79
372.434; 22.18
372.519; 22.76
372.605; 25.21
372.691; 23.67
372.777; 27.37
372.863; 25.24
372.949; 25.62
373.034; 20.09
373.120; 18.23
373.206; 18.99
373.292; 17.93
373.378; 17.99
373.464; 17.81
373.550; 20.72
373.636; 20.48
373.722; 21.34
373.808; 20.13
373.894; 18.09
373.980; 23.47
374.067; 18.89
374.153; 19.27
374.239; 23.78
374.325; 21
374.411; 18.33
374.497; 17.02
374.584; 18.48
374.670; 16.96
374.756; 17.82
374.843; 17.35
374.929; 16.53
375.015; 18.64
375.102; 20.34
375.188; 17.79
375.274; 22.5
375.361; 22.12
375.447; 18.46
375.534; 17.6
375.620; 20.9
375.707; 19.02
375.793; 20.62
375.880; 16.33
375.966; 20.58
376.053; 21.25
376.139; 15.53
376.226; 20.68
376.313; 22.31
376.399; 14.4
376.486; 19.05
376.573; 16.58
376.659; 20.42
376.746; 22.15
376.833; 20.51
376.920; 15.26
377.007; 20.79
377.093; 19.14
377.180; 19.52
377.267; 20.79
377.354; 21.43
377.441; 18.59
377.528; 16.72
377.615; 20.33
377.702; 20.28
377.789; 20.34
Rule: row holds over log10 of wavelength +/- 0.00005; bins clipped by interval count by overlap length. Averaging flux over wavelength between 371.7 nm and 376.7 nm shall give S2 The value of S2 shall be 19.9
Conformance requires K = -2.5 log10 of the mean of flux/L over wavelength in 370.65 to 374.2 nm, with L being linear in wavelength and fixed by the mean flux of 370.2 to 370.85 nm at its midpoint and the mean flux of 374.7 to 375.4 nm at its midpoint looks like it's -0.060 mag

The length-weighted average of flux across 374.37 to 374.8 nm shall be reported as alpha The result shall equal 17.7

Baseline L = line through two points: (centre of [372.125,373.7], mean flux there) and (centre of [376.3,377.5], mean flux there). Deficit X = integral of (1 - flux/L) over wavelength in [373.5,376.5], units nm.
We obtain 0.14 nm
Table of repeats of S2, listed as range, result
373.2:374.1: 19.6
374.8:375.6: 19.1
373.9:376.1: 19.4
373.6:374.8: 19.6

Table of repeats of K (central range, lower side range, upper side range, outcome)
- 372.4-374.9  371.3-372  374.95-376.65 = -0.053 mag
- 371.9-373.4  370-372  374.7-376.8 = -0.118 mag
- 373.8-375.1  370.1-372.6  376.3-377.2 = 0.020 mag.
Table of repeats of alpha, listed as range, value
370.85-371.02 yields 19.9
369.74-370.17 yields 19.2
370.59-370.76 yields 20.2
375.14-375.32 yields 20.2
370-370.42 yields 19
